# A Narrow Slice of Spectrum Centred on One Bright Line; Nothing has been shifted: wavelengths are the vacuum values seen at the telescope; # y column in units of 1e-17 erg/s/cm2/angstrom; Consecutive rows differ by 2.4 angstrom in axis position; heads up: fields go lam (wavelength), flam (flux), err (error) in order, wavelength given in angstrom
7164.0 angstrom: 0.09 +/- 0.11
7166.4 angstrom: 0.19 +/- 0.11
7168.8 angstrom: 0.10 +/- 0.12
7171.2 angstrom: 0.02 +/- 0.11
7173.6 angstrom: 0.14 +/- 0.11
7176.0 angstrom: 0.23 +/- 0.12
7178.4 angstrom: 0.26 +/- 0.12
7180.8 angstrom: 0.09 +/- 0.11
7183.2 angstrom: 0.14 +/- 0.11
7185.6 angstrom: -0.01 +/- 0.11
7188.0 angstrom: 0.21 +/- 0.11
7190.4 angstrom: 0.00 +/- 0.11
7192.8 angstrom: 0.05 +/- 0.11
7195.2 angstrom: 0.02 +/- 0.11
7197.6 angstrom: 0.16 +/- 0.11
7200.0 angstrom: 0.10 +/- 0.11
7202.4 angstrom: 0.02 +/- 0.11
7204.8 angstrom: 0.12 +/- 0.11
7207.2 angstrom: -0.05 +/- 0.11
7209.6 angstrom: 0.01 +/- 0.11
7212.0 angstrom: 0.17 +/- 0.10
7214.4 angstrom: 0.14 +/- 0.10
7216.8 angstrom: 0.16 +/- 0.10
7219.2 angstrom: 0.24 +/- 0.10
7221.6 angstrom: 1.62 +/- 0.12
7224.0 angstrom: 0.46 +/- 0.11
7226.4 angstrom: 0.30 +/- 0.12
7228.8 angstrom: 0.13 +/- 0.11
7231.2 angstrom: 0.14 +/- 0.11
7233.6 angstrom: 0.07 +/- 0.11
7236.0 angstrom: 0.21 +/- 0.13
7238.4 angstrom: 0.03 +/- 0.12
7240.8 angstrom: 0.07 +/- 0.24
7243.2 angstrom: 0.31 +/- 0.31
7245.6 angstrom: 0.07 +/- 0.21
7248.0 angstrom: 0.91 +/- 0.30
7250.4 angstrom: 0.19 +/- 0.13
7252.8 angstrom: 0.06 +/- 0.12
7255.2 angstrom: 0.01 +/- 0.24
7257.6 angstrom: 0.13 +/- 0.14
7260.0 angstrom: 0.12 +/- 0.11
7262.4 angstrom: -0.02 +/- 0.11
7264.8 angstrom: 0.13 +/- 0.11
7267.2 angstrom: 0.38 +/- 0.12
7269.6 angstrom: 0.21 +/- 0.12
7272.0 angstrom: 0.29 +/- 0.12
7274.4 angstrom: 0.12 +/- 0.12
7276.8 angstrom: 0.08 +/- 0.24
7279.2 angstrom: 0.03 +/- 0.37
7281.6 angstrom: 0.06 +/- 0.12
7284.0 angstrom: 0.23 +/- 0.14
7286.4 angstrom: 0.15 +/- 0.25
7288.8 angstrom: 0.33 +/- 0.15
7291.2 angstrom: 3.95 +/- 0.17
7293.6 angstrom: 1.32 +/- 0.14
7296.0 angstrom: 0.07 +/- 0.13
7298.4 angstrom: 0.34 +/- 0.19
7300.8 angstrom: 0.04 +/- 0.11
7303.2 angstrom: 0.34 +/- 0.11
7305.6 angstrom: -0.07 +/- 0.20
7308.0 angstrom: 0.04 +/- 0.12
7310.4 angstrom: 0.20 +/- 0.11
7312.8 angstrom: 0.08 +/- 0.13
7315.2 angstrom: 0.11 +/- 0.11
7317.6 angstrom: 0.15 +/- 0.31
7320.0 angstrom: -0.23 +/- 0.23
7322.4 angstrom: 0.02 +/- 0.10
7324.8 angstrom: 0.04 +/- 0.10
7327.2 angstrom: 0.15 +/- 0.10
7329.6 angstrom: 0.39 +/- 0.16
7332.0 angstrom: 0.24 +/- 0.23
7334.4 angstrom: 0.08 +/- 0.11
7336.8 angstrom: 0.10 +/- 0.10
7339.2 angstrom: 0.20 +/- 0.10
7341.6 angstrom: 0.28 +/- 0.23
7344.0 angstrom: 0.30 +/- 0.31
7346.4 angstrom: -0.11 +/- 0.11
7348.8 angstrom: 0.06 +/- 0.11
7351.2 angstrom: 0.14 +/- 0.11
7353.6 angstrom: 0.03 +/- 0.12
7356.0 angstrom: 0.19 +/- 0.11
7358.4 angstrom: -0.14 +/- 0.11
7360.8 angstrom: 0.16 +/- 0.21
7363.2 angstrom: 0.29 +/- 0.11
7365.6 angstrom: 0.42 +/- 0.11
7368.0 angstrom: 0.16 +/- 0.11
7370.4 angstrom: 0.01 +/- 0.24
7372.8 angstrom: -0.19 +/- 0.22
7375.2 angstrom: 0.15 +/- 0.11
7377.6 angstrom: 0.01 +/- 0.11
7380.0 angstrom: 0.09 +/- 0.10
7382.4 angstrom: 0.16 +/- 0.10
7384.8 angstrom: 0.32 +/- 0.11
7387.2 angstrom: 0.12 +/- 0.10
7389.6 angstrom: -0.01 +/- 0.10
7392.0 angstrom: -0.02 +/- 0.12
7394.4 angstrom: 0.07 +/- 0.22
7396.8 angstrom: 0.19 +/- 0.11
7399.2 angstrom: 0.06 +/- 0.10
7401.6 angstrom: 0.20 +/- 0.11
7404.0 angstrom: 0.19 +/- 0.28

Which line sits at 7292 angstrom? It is [O III] 5007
